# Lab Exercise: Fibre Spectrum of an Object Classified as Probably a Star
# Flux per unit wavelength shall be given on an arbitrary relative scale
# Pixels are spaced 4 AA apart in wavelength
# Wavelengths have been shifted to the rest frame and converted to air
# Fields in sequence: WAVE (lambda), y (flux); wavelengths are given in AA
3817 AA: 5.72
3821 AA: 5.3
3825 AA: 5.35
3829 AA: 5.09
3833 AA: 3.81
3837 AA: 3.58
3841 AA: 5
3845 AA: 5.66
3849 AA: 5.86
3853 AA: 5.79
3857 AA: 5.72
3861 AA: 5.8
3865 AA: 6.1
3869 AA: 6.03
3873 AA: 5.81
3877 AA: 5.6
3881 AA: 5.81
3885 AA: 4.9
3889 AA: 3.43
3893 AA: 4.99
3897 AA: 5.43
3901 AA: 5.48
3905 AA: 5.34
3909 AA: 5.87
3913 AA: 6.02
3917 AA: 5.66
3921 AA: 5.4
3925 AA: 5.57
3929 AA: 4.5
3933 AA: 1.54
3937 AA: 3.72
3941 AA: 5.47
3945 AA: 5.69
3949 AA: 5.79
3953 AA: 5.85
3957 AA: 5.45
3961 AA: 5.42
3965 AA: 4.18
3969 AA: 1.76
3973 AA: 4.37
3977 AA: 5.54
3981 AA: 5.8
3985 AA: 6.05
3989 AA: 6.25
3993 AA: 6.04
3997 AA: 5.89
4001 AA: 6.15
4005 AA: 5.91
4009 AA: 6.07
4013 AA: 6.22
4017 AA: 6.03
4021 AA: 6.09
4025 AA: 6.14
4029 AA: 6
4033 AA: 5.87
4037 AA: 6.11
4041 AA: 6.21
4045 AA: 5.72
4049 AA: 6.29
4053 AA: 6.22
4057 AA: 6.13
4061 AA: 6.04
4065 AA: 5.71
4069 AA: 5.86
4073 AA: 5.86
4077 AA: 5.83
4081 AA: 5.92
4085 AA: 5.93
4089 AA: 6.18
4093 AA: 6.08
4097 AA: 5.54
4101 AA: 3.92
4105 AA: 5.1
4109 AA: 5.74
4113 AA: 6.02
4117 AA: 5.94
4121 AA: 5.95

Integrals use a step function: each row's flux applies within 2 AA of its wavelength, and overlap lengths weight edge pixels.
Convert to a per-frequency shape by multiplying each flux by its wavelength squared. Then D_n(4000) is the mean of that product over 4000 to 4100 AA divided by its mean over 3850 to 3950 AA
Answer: 1.2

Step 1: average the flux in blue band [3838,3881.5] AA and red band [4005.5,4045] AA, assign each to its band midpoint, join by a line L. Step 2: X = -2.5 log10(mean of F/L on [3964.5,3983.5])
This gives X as 0.330 mag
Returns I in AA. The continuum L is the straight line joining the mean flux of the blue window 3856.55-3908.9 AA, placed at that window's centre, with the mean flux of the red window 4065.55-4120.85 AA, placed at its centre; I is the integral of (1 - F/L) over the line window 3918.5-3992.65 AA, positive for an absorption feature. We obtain 7.8 AA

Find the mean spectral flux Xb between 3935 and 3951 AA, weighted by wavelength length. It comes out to 5.17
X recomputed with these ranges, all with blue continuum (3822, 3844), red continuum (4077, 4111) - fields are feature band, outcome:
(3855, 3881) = -0.22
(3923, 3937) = 0.28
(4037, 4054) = -0.13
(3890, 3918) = -0.12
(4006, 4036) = -0.14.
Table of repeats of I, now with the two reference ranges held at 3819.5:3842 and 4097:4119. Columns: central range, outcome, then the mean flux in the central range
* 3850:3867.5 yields -4.2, 5.86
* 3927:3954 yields 1.8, 4.61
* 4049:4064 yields -2.6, 6.12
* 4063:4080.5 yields -1.8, 5.82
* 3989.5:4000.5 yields -2.1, 6.03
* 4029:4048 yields -3.0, 6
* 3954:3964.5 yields -0.7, 5.3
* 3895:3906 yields -1.3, 5.42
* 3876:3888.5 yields -1.0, 5.18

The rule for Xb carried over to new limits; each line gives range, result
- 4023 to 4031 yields 6.07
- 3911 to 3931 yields 5.43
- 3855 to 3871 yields 5.91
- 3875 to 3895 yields 4.95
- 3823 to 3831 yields 5.22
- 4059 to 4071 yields 5.87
